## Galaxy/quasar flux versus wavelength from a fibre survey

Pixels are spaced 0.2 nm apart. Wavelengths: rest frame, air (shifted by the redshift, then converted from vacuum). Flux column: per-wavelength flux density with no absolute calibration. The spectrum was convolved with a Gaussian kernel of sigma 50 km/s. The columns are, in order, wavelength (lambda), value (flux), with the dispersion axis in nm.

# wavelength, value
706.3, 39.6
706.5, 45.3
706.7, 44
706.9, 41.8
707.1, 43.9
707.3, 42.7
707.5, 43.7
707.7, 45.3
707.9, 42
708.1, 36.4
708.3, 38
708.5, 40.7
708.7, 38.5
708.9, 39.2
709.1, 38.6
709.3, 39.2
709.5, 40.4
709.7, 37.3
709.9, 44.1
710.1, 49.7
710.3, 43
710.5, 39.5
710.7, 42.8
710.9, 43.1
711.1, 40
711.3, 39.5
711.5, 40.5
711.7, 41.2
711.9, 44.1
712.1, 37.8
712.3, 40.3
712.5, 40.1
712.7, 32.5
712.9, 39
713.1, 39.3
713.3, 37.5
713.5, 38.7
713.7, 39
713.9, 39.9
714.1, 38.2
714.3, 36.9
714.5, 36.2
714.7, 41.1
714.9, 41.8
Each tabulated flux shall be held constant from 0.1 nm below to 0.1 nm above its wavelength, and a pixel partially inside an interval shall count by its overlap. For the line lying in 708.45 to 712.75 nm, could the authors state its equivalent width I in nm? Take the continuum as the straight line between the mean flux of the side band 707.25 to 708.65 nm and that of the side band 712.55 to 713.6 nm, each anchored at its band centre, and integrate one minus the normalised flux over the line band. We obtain -0.15 nm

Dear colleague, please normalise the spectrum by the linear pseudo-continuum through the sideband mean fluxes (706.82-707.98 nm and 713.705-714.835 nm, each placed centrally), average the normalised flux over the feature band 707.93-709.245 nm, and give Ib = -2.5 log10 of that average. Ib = 0.10 mag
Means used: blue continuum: 43.3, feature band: 38.8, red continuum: 38.6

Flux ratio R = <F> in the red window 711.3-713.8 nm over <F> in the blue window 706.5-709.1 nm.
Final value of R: 0.95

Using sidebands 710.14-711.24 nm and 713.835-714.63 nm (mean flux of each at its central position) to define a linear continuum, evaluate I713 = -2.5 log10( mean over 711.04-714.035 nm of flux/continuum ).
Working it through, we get 0.02 mag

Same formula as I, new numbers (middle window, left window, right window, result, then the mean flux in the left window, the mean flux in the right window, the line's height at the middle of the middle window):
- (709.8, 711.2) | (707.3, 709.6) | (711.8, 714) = -0.12 nm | 40.3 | 38.9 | 39.7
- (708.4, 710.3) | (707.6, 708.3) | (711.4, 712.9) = -0.03 nm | 40.8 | 39.5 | 40.3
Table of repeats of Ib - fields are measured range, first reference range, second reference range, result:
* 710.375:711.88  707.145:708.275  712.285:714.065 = -0.04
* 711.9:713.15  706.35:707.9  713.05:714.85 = 0.03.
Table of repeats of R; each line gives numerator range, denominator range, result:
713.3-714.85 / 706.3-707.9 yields 0.89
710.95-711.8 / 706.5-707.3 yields 0.93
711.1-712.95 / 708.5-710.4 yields 0.96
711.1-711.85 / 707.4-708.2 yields 0.97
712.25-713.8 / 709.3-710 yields 0.95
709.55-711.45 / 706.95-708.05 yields 0.97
